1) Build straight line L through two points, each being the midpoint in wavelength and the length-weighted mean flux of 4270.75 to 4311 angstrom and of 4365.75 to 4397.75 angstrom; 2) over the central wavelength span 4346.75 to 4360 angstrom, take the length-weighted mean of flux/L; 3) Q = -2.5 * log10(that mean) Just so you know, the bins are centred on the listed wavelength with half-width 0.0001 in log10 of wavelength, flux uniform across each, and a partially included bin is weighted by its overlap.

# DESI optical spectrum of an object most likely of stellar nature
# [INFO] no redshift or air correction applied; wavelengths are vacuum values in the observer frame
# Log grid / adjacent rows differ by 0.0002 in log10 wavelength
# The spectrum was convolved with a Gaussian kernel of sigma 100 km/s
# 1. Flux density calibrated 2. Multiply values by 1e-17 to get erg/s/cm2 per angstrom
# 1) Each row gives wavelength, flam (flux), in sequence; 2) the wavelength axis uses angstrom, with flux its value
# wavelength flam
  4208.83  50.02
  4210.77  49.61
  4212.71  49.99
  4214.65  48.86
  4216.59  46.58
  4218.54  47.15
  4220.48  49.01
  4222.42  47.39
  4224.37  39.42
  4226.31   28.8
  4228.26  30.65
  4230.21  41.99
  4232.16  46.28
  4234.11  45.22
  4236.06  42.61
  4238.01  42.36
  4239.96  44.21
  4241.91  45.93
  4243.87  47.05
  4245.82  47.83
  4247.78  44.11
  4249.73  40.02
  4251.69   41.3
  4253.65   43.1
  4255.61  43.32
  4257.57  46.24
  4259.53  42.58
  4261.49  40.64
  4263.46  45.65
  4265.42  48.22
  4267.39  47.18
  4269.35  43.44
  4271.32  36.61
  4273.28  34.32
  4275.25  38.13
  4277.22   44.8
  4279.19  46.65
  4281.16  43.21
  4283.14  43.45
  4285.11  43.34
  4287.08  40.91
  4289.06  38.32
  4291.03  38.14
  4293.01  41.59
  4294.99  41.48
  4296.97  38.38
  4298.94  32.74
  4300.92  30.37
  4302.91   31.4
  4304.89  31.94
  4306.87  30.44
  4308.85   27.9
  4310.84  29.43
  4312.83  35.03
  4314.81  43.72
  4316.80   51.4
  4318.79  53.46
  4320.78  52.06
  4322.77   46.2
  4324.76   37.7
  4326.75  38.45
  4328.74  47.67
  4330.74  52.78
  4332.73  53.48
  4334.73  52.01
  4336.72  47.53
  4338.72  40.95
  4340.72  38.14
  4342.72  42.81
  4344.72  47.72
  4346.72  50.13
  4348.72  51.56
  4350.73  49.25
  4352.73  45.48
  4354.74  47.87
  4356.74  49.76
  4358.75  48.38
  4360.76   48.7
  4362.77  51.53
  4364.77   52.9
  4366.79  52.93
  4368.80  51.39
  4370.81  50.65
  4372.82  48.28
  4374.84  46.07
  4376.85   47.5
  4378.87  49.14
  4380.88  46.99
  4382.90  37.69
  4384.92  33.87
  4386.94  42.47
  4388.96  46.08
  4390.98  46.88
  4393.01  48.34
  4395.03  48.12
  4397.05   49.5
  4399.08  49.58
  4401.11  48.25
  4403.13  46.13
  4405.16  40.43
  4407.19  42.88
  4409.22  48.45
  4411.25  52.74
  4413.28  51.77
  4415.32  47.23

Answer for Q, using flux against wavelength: -0.12 mag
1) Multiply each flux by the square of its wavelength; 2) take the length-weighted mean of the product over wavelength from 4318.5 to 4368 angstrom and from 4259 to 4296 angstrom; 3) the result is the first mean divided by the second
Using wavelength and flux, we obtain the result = 1.18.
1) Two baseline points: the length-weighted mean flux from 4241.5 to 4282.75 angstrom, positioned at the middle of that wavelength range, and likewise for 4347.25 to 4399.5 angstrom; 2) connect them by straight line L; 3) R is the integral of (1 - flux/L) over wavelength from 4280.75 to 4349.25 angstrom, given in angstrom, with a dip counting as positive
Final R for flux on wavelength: 5.5 angstrom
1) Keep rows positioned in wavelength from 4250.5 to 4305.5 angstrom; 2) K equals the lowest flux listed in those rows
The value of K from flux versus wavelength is 30.37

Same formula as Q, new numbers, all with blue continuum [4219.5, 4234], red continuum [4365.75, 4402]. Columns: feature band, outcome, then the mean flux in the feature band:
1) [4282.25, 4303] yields 0.129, 38.5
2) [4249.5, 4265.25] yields -0.033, 43.3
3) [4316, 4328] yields -0.049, 46.5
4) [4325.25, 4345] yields -0.022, 45.9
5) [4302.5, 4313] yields 0.389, 30.7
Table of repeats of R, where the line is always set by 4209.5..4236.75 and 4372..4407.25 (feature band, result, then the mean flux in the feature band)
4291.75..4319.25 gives 4.9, 36.8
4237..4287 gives 1.1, 43.3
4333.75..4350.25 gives -0.5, 46.4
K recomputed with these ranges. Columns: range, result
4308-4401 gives 27.9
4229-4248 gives 41.99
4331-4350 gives 38.14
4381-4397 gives 33.87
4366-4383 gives 37.69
